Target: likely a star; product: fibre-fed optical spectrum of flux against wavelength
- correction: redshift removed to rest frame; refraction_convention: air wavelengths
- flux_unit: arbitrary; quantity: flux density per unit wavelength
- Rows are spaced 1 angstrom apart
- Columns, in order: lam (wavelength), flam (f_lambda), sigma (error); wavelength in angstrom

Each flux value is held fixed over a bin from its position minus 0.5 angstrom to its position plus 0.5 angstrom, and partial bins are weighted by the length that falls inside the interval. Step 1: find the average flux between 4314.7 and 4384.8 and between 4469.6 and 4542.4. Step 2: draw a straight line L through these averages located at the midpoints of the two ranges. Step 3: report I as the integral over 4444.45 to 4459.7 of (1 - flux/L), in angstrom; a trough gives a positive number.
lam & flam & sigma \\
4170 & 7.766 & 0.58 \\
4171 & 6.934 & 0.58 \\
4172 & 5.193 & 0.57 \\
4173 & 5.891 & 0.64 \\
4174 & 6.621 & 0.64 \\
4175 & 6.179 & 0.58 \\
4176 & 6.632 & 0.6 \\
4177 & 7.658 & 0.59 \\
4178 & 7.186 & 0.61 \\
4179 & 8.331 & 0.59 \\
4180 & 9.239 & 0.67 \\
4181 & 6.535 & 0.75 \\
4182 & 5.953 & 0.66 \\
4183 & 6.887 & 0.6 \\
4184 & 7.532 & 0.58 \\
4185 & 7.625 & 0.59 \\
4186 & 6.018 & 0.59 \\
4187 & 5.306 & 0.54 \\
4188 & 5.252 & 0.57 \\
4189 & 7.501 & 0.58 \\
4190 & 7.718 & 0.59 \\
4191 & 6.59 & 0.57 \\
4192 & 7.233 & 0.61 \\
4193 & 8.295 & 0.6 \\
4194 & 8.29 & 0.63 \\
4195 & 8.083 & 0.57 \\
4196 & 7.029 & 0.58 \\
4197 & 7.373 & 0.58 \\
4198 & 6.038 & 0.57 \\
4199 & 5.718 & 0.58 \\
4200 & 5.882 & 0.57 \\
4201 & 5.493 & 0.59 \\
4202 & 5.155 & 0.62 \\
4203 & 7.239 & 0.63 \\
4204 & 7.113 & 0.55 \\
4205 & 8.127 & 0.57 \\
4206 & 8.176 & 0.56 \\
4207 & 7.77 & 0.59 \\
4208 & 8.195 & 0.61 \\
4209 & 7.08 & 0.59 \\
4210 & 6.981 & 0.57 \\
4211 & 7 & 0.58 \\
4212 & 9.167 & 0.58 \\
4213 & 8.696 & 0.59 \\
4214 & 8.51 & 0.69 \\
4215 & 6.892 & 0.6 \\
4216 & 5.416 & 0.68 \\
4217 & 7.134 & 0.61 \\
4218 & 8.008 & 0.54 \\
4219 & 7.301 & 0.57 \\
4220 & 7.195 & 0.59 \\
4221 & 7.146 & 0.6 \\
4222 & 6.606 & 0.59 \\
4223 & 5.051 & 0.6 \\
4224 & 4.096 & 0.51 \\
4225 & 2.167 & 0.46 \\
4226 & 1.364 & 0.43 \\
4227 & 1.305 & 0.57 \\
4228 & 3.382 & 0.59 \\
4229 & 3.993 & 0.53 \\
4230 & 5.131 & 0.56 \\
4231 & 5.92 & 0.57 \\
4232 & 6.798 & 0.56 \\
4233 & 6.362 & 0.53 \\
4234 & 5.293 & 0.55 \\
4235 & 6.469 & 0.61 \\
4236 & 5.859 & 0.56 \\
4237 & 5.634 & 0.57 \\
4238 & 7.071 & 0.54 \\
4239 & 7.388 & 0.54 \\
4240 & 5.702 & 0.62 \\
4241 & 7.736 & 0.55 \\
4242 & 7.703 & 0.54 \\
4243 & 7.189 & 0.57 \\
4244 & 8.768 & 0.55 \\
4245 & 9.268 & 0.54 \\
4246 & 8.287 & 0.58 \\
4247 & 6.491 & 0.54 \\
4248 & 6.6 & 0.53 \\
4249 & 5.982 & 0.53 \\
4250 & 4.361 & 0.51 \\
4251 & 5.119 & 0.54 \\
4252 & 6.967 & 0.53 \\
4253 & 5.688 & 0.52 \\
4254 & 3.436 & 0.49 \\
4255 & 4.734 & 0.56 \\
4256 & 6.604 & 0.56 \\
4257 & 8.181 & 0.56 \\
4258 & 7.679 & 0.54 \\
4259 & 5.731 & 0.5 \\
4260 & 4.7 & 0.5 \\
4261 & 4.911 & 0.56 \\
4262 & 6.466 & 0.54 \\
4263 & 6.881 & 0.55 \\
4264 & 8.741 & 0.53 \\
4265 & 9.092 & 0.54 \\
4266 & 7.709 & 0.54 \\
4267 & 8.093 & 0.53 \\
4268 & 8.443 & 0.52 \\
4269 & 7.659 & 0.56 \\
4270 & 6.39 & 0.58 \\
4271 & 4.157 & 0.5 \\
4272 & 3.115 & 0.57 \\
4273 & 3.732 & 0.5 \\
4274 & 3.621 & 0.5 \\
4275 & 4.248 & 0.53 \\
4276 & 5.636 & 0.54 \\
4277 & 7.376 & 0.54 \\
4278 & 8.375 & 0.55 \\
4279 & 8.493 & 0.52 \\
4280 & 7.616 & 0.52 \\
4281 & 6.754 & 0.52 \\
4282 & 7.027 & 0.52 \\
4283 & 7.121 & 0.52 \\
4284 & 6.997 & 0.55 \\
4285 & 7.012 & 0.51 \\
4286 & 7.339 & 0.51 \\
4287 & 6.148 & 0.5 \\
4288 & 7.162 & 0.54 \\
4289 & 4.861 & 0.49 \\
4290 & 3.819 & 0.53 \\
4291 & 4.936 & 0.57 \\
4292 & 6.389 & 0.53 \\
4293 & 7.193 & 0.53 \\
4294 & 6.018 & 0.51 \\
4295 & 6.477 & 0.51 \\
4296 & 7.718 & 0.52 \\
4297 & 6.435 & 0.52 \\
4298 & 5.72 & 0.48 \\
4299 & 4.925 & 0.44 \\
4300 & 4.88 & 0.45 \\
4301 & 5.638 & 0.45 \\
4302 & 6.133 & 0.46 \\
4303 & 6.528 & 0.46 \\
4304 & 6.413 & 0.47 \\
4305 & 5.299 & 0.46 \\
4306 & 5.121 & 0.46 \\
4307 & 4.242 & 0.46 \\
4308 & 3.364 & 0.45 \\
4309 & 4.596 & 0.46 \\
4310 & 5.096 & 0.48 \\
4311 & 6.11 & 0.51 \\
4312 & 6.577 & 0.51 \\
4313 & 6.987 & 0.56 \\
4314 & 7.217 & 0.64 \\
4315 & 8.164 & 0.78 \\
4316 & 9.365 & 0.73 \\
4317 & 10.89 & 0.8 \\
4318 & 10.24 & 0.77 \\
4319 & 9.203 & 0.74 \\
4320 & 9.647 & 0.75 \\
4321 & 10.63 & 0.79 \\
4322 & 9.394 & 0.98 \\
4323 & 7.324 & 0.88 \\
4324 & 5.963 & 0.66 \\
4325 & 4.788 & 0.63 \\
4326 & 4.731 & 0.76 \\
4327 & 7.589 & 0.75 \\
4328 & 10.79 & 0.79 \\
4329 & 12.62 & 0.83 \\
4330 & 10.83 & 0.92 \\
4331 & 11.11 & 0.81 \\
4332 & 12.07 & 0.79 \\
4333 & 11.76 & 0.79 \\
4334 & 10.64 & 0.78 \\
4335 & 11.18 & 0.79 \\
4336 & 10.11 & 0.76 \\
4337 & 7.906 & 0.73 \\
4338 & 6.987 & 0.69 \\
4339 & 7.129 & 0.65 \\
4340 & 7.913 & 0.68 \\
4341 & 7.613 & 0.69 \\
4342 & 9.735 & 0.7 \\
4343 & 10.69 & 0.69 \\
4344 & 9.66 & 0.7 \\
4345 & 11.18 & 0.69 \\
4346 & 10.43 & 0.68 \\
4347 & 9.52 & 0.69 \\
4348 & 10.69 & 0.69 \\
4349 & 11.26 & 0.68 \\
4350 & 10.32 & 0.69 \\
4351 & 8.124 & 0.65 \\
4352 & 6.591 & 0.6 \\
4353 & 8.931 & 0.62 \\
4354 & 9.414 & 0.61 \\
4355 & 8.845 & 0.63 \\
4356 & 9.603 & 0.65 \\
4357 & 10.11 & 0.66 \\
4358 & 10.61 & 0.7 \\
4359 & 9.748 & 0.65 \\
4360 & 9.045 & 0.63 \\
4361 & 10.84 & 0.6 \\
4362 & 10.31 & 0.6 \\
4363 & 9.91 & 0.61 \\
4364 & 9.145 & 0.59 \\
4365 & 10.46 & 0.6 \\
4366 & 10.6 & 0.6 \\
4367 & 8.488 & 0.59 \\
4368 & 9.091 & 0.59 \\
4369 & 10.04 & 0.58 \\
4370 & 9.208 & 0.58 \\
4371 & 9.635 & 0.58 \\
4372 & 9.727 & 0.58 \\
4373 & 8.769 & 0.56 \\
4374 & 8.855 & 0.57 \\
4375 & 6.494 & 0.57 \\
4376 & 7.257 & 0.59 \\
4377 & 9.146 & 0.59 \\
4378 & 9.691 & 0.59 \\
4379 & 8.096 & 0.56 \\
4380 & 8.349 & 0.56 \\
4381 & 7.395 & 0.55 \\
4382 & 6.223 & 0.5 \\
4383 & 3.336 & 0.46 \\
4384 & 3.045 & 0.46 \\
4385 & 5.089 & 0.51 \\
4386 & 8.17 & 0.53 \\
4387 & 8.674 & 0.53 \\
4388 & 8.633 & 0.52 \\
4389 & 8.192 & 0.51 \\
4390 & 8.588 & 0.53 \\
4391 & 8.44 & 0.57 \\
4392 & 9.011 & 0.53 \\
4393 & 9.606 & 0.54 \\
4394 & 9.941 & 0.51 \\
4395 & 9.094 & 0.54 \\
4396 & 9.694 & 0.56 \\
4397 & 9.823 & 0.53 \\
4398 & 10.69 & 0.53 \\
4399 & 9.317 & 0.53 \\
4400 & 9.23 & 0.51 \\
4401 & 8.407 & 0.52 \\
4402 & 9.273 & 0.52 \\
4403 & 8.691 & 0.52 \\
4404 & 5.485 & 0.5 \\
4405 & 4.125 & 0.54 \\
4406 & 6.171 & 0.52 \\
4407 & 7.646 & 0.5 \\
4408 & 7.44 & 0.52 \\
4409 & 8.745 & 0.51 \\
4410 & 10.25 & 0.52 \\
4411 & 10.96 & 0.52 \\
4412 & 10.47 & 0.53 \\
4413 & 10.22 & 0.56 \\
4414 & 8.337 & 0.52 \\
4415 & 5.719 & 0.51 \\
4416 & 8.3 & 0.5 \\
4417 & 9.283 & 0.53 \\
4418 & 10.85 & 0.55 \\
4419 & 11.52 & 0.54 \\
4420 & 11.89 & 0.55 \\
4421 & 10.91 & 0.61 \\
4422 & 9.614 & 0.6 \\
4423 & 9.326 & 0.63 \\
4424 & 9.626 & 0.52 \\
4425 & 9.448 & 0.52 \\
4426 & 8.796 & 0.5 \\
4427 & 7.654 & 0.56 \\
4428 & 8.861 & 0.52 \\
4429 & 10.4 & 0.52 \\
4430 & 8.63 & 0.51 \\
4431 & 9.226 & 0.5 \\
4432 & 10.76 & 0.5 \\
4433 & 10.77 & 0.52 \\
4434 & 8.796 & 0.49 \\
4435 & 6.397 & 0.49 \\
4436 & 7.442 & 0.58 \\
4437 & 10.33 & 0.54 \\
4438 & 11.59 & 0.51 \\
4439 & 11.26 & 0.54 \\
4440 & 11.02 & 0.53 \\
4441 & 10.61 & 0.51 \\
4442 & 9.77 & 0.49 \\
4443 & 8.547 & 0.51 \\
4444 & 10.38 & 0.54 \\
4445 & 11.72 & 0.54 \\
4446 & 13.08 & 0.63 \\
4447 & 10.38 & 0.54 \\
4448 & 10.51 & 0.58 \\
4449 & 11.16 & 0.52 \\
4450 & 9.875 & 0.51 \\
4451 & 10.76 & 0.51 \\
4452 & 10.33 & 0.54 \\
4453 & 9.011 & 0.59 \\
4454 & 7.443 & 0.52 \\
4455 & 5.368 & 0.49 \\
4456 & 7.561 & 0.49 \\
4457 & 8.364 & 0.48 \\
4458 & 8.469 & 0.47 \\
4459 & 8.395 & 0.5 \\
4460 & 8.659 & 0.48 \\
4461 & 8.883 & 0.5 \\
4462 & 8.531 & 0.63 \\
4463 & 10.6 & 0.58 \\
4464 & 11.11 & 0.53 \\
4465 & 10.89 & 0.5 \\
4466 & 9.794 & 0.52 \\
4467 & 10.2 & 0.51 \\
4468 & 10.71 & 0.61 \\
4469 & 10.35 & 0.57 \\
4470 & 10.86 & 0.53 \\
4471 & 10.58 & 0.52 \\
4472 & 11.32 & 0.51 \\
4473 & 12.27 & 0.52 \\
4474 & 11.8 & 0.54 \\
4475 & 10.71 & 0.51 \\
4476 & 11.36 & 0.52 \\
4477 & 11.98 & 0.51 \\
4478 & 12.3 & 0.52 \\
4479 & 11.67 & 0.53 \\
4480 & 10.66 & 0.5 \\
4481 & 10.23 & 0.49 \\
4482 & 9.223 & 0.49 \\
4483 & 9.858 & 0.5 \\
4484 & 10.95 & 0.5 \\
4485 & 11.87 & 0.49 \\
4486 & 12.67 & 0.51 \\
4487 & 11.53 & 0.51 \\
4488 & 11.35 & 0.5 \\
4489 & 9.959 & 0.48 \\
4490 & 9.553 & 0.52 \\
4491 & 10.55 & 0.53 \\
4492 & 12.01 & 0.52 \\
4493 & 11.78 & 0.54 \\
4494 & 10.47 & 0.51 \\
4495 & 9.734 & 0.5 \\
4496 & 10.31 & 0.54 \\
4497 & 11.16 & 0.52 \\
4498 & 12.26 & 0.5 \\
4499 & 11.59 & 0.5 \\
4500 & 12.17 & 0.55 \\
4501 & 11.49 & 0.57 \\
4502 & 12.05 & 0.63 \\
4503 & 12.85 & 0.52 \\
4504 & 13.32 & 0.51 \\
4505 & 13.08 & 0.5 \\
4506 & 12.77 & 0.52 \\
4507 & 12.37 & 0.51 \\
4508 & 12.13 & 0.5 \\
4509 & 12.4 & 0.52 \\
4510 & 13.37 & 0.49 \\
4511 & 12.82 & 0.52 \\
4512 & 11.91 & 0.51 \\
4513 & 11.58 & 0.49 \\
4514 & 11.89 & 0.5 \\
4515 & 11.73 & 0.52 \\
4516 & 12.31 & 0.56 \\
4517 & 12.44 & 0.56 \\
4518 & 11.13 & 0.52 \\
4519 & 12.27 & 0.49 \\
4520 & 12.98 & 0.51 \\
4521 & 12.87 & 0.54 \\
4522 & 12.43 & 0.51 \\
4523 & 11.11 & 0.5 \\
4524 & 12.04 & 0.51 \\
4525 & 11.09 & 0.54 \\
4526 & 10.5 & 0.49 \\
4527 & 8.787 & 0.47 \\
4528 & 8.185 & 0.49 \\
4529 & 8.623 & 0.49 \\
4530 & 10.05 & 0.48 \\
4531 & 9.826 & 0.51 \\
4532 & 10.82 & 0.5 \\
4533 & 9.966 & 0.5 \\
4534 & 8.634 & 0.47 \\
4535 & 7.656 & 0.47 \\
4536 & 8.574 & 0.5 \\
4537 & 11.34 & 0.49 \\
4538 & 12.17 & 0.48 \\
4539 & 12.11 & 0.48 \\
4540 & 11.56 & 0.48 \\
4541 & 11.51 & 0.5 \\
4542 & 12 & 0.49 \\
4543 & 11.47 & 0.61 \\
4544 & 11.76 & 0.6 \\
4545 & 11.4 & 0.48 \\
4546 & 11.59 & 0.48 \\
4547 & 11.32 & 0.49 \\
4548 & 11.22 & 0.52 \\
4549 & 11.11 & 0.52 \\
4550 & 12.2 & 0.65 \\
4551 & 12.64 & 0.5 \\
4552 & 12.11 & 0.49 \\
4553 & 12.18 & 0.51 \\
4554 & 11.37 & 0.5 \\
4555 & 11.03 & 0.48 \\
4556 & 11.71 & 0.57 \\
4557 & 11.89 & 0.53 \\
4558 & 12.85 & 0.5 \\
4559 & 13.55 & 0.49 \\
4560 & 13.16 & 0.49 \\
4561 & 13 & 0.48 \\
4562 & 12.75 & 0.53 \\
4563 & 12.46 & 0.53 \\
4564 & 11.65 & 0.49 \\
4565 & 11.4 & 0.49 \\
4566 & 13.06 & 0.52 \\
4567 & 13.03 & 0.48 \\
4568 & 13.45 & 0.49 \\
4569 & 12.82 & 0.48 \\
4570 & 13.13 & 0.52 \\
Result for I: 1.48 angstrom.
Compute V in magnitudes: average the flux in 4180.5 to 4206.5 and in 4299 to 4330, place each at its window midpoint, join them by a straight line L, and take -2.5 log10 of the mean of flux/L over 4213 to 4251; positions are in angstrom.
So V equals 0.141 mag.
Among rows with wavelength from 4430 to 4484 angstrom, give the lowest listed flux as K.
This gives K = 5.368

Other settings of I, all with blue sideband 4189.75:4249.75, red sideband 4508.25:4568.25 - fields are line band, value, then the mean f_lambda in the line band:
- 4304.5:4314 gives 3.1 angstrom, 5.37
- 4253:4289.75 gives 4.8 angstrom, 6.42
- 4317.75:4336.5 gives -2.8 angstrom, 9.5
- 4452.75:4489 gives 1.1 angstrom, 10.2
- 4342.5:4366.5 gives -3.2 angstrom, 9.83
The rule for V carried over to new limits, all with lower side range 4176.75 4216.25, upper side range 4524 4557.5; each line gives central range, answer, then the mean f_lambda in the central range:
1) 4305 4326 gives 0.18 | 7.14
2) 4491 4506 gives -0.13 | 11.7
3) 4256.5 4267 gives 0.12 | 7.06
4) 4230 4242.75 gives 0.18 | 6.45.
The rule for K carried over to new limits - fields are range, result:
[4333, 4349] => 6.987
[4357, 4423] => 3.045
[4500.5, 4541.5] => 7.656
